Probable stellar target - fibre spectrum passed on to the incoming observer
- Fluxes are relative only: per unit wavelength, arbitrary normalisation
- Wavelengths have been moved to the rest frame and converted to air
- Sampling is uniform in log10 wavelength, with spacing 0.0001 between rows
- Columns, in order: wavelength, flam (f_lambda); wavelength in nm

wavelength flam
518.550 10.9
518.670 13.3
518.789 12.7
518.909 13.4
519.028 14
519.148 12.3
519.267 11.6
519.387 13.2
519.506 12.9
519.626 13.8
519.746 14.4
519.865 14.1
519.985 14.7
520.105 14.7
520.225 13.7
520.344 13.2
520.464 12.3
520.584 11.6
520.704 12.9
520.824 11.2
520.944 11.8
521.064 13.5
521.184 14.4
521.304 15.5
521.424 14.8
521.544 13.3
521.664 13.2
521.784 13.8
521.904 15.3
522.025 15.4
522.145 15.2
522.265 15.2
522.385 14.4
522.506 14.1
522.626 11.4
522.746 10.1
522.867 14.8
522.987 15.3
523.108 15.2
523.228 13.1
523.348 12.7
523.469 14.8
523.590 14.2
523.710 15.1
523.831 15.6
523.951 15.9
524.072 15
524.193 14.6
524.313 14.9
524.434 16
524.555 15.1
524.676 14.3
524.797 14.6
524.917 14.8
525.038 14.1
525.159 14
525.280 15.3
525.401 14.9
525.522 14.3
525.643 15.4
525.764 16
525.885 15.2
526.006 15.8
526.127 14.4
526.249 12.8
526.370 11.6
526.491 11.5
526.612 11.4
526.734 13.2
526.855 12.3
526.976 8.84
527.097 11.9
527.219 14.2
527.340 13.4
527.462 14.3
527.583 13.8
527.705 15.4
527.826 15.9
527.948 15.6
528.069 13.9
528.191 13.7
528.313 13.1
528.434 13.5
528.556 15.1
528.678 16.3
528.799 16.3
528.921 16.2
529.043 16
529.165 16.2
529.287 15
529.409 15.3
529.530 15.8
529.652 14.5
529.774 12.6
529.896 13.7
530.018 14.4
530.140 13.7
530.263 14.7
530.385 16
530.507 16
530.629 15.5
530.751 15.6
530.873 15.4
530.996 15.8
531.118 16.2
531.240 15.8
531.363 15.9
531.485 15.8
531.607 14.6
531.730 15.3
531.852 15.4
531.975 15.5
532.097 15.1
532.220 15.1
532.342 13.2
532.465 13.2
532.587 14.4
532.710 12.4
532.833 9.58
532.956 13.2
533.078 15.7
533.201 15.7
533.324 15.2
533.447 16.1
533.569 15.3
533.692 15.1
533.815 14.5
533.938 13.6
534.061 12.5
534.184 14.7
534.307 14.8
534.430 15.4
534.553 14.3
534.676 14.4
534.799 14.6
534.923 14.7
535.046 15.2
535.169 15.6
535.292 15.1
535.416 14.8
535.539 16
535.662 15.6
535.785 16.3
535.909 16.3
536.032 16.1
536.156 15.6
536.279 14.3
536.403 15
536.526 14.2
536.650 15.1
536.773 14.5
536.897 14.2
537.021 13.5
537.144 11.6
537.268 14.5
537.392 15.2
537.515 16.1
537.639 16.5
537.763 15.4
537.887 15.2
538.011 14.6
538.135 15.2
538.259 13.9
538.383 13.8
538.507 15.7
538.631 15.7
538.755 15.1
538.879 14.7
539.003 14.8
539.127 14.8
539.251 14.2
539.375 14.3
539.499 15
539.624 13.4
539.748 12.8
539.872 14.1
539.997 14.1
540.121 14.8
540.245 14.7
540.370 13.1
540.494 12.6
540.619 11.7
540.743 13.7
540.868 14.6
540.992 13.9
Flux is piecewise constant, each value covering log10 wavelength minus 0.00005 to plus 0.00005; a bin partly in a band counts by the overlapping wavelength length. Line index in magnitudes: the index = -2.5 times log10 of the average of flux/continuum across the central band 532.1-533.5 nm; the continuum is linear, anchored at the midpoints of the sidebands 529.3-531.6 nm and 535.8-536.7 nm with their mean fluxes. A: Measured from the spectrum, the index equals 0.09 mag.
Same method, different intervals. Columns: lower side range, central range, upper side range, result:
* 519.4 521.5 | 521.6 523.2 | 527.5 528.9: -0.02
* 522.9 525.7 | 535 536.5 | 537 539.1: -0.05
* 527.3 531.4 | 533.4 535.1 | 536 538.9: 0.02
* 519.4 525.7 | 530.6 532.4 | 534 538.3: -0.05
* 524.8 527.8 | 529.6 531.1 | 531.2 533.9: -0.04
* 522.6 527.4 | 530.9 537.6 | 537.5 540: -0.02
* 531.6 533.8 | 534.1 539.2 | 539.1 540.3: -0.05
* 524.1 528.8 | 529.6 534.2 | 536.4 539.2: -0.02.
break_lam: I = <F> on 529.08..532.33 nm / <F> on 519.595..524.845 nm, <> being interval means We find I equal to 1.08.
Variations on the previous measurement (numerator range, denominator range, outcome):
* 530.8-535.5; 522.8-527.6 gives 1.04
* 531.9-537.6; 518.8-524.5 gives 1.06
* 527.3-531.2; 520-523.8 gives 1.09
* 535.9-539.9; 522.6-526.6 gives 1.03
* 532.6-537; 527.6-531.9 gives 0.97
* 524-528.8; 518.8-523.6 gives 1.04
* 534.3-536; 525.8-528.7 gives 1.12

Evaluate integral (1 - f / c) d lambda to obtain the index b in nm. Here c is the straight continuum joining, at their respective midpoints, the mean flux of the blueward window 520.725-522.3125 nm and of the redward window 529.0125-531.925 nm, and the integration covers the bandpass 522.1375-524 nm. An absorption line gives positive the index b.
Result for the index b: 0.01 nm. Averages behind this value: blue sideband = 14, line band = 14.2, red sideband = 15.2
